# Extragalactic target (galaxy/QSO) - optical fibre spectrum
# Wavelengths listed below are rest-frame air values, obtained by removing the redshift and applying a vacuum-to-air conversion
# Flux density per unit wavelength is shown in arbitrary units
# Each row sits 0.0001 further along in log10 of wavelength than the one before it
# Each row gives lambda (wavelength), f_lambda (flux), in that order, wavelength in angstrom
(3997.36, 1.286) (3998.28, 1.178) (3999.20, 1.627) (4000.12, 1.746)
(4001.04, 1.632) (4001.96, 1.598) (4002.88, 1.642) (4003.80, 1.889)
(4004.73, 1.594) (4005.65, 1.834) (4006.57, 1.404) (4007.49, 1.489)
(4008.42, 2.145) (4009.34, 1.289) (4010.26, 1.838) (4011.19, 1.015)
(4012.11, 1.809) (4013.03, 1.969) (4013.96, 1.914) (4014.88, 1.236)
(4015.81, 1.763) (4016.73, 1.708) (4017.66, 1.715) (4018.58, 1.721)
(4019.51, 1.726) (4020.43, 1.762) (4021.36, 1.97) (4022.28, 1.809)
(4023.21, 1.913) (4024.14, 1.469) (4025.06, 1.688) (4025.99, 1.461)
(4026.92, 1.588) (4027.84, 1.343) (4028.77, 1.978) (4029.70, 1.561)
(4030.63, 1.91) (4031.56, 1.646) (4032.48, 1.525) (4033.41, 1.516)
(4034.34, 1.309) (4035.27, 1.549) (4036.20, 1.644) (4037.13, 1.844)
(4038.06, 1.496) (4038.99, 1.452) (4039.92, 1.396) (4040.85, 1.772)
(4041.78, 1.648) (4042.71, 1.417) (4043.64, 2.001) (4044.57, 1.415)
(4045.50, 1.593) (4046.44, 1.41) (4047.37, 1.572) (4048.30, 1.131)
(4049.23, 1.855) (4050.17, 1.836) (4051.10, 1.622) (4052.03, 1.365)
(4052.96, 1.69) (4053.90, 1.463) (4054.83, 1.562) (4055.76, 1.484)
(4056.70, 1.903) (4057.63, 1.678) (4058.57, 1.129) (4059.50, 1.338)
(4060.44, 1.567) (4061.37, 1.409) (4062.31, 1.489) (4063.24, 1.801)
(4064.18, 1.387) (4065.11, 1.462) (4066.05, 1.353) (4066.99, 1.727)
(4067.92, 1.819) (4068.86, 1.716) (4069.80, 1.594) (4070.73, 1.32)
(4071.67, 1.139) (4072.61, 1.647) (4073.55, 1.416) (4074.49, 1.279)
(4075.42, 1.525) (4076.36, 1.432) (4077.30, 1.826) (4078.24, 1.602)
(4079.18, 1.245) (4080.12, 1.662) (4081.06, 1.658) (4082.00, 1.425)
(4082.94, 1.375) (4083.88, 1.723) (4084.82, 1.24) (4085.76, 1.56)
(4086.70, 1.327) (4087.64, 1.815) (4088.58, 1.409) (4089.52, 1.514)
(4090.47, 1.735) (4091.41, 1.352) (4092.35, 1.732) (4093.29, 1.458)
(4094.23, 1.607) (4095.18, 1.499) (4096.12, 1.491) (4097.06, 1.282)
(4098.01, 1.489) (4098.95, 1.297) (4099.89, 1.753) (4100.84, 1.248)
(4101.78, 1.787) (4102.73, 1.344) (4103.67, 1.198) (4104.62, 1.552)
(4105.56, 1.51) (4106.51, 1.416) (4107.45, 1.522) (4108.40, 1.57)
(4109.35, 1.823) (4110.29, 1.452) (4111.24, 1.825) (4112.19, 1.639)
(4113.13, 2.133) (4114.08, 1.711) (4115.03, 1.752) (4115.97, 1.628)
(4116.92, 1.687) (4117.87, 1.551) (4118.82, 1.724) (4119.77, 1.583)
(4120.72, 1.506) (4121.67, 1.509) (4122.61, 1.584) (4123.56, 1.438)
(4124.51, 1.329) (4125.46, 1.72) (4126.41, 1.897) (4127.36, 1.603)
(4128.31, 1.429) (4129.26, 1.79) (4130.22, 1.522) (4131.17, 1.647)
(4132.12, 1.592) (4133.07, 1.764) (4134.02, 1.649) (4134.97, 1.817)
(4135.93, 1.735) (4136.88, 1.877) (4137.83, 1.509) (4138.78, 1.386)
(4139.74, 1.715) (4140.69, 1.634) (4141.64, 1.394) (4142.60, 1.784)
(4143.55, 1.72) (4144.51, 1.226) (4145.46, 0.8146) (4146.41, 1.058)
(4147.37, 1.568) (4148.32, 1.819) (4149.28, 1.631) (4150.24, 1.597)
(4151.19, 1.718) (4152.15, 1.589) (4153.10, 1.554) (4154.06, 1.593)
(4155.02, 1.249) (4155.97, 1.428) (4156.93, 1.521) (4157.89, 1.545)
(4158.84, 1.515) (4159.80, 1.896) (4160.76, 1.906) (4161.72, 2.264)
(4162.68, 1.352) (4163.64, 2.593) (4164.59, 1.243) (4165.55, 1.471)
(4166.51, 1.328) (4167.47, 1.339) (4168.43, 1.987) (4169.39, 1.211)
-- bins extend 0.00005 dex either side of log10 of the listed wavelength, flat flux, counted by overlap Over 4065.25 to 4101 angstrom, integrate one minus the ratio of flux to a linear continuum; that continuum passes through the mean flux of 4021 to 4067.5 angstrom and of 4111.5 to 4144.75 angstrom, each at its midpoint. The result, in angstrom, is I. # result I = 2.19 angstrom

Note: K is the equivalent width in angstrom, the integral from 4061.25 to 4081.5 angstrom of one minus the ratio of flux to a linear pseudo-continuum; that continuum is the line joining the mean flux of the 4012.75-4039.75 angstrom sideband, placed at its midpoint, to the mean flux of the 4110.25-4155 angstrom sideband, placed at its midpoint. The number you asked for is 1.34 angstrom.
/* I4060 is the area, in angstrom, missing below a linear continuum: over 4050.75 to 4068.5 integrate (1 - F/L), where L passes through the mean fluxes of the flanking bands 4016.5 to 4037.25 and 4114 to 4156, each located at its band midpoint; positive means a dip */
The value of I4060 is 1.1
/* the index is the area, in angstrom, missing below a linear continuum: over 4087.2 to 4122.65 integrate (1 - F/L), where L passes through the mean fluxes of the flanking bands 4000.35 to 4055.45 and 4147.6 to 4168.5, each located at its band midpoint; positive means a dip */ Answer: 1.4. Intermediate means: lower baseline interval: 1.63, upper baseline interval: 1.64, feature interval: 1.57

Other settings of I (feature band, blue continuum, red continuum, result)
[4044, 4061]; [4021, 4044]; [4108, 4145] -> 1.0 angstrom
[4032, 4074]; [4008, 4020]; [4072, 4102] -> 1.2 angstrom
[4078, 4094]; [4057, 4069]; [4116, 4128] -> 0.4 angstrom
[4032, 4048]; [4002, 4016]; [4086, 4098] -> 0.4 angstrom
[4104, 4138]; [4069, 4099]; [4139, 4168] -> -2.3 angstrom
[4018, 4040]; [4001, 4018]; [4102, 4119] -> 0.1 angstrom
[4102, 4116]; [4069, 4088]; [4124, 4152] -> -0.6 angstrom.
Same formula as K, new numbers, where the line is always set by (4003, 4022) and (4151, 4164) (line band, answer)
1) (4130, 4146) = 1.1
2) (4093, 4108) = 2.0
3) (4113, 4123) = 0.2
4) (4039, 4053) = 1.0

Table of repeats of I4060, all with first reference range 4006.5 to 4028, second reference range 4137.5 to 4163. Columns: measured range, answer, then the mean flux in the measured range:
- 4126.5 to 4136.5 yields -0.6 angstrom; 1.67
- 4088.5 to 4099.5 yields 0.7 angstrom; 1.49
